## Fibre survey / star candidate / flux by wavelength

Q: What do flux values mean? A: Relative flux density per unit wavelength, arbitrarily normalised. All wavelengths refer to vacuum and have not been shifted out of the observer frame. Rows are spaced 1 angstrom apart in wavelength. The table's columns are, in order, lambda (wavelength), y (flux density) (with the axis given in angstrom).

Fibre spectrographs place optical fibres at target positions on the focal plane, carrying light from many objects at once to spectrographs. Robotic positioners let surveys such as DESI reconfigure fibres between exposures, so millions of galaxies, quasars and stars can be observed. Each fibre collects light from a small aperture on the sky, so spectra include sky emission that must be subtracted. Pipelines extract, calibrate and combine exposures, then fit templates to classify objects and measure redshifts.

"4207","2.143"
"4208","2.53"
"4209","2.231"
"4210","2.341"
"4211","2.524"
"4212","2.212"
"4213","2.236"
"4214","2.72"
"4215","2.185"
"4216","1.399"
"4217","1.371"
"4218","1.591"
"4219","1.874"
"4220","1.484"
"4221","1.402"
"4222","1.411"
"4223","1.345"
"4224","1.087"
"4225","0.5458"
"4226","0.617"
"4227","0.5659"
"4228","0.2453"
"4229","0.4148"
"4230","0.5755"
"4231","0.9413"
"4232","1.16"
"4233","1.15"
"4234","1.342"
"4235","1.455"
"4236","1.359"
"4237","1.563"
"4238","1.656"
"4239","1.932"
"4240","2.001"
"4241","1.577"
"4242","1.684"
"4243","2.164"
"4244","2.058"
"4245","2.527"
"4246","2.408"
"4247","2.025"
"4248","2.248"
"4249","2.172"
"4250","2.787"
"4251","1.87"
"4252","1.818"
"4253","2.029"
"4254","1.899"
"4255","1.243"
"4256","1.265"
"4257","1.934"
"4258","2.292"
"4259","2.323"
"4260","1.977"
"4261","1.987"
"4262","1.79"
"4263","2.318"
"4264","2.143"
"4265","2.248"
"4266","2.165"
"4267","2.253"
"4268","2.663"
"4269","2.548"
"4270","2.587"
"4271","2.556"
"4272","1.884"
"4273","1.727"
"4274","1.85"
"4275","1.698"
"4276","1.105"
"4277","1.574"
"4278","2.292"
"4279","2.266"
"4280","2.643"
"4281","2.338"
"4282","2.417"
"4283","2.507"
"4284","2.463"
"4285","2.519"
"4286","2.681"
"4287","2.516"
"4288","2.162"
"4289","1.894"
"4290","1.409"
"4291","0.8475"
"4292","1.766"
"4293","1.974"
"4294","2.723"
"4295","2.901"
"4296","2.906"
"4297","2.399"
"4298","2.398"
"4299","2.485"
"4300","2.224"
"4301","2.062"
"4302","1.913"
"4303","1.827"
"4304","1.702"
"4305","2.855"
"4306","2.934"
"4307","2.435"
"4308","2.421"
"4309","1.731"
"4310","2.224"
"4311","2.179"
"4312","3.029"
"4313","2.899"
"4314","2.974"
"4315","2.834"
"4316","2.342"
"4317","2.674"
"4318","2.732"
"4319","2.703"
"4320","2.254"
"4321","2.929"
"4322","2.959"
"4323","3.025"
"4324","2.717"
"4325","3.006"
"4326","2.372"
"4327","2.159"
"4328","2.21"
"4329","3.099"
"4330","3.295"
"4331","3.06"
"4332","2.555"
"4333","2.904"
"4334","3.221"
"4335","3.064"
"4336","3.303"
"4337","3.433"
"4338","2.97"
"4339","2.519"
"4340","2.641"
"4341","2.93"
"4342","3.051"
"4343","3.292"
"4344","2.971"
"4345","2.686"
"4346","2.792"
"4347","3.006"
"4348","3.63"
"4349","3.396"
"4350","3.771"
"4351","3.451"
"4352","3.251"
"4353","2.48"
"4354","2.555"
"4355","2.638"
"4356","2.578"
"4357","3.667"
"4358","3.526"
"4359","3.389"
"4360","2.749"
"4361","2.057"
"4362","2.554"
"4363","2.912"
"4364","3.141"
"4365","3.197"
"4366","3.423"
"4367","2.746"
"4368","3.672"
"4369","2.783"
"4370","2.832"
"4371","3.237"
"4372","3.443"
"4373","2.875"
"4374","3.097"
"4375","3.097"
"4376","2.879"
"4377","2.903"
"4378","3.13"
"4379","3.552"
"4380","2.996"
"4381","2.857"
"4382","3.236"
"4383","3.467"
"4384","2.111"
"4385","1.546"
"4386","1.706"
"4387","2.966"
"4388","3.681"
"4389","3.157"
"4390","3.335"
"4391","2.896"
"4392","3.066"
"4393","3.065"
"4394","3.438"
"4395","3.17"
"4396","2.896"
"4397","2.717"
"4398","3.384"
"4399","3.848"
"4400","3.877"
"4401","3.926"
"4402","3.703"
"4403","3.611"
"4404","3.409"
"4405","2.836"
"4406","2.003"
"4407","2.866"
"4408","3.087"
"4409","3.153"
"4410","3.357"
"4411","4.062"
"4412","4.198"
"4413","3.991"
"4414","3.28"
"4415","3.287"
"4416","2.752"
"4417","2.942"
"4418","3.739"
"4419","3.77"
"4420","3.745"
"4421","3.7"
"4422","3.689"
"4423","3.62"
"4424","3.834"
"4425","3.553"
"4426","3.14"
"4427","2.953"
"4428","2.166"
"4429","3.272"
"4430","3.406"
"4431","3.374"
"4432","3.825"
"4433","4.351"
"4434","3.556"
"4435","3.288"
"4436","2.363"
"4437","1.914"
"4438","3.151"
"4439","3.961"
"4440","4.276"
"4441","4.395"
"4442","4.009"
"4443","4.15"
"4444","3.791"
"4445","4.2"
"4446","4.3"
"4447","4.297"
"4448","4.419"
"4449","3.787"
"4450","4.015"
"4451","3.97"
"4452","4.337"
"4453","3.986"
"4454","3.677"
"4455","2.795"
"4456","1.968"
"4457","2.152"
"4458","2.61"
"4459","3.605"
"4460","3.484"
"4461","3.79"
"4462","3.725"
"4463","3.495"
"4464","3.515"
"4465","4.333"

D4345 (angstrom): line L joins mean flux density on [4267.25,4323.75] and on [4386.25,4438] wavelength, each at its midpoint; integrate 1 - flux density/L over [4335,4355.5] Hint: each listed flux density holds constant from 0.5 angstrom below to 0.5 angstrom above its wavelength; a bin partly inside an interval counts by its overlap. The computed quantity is -2.2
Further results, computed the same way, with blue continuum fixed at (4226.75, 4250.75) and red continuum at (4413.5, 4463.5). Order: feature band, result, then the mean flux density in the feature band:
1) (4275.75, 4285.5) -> -1.2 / 2.24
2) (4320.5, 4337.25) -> -2.9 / 2.89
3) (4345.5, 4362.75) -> -2.1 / 3.03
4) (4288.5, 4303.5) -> 0.2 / 2.12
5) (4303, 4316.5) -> -1.2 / 2.48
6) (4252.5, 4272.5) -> -3.0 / 2.11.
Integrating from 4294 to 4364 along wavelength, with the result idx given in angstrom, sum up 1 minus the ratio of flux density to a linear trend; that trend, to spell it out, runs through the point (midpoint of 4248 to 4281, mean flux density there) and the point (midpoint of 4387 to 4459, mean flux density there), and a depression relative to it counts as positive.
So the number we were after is -3.7 angstrom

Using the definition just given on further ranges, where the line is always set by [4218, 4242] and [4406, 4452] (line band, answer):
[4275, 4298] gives -3.6 angstrom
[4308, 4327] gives -3.1 angstrom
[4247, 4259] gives -3.9 angstrom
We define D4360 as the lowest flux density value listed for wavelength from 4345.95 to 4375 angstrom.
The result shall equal 2.057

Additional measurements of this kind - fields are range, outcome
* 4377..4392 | 1.546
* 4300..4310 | 1.702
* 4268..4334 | 0.8475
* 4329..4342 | 2.519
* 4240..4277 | 1.105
